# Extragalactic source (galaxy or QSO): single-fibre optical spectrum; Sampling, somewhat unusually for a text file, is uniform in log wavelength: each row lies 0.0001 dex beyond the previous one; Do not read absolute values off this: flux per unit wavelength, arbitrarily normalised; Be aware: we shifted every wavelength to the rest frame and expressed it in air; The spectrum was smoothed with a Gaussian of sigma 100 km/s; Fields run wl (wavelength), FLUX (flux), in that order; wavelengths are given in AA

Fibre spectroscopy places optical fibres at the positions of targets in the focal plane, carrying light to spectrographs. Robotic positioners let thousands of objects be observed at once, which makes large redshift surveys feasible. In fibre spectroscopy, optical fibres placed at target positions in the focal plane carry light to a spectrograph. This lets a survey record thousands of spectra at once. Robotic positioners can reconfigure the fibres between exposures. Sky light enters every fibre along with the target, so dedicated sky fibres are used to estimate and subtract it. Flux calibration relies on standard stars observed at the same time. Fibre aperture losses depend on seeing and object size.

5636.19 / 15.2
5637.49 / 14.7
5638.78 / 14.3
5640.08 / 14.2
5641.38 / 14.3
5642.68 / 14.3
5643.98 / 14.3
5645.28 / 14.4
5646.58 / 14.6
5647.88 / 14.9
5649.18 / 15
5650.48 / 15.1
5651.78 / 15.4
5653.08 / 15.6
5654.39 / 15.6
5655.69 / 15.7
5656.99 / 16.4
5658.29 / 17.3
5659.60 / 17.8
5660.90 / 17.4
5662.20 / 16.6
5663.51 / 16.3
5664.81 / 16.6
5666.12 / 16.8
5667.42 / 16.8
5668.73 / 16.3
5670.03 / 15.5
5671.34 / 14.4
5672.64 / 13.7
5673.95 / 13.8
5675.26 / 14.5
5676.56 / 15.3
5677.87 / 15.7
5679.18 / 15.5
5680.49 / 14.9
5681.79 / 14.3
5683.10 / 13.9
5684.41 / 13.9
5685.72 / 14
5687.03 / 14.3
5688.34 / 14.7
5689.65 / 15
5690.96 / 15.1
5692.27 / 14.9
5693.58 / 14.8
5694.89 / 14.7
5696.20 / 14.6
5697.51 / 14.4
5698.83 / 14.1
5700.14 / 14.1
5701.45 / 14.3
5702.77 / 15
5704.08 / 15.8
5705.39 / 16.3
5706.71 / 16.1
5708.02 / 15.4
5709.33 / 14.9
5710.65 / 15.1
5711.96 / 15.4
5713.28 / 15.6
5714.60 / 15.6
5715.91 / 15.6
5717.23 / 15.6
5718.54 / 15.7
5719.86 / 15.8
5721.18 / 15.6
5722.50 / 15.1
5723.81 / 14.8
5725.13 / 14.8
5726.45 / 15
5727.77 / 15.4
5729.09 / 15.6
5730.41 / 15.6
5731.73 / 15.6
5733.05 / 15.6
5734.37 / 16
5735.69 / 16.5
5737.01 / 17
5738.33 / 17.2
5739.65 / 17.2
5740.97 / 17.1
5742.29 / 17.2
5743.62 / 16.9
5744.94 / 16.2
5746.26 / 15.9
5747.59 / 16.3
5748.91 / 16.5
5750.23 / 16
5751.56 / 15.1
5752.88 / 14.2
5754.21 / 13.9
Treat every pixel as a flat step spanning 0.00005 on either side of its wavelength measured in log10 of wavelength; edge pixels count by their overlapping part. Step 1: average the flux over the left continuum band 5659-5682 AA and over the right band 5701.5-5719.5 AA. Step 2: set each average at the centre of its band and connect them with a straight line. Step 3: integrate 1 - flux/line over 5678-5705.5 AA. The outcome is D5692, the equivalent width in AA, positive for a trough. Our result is 1.6 AA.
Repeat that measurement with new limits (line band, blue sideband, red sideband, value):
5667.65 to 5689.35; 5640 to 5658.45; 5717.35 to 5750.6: 1.0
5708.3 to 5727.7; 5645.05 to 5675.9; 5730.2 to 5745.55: 1.2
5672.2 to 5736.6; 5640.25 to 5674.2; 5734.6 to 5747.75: 4.6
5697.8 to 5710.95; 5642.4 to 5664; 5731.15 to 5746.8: 0.9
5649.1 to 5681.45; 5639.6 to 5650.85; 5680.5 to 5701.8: -2.8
